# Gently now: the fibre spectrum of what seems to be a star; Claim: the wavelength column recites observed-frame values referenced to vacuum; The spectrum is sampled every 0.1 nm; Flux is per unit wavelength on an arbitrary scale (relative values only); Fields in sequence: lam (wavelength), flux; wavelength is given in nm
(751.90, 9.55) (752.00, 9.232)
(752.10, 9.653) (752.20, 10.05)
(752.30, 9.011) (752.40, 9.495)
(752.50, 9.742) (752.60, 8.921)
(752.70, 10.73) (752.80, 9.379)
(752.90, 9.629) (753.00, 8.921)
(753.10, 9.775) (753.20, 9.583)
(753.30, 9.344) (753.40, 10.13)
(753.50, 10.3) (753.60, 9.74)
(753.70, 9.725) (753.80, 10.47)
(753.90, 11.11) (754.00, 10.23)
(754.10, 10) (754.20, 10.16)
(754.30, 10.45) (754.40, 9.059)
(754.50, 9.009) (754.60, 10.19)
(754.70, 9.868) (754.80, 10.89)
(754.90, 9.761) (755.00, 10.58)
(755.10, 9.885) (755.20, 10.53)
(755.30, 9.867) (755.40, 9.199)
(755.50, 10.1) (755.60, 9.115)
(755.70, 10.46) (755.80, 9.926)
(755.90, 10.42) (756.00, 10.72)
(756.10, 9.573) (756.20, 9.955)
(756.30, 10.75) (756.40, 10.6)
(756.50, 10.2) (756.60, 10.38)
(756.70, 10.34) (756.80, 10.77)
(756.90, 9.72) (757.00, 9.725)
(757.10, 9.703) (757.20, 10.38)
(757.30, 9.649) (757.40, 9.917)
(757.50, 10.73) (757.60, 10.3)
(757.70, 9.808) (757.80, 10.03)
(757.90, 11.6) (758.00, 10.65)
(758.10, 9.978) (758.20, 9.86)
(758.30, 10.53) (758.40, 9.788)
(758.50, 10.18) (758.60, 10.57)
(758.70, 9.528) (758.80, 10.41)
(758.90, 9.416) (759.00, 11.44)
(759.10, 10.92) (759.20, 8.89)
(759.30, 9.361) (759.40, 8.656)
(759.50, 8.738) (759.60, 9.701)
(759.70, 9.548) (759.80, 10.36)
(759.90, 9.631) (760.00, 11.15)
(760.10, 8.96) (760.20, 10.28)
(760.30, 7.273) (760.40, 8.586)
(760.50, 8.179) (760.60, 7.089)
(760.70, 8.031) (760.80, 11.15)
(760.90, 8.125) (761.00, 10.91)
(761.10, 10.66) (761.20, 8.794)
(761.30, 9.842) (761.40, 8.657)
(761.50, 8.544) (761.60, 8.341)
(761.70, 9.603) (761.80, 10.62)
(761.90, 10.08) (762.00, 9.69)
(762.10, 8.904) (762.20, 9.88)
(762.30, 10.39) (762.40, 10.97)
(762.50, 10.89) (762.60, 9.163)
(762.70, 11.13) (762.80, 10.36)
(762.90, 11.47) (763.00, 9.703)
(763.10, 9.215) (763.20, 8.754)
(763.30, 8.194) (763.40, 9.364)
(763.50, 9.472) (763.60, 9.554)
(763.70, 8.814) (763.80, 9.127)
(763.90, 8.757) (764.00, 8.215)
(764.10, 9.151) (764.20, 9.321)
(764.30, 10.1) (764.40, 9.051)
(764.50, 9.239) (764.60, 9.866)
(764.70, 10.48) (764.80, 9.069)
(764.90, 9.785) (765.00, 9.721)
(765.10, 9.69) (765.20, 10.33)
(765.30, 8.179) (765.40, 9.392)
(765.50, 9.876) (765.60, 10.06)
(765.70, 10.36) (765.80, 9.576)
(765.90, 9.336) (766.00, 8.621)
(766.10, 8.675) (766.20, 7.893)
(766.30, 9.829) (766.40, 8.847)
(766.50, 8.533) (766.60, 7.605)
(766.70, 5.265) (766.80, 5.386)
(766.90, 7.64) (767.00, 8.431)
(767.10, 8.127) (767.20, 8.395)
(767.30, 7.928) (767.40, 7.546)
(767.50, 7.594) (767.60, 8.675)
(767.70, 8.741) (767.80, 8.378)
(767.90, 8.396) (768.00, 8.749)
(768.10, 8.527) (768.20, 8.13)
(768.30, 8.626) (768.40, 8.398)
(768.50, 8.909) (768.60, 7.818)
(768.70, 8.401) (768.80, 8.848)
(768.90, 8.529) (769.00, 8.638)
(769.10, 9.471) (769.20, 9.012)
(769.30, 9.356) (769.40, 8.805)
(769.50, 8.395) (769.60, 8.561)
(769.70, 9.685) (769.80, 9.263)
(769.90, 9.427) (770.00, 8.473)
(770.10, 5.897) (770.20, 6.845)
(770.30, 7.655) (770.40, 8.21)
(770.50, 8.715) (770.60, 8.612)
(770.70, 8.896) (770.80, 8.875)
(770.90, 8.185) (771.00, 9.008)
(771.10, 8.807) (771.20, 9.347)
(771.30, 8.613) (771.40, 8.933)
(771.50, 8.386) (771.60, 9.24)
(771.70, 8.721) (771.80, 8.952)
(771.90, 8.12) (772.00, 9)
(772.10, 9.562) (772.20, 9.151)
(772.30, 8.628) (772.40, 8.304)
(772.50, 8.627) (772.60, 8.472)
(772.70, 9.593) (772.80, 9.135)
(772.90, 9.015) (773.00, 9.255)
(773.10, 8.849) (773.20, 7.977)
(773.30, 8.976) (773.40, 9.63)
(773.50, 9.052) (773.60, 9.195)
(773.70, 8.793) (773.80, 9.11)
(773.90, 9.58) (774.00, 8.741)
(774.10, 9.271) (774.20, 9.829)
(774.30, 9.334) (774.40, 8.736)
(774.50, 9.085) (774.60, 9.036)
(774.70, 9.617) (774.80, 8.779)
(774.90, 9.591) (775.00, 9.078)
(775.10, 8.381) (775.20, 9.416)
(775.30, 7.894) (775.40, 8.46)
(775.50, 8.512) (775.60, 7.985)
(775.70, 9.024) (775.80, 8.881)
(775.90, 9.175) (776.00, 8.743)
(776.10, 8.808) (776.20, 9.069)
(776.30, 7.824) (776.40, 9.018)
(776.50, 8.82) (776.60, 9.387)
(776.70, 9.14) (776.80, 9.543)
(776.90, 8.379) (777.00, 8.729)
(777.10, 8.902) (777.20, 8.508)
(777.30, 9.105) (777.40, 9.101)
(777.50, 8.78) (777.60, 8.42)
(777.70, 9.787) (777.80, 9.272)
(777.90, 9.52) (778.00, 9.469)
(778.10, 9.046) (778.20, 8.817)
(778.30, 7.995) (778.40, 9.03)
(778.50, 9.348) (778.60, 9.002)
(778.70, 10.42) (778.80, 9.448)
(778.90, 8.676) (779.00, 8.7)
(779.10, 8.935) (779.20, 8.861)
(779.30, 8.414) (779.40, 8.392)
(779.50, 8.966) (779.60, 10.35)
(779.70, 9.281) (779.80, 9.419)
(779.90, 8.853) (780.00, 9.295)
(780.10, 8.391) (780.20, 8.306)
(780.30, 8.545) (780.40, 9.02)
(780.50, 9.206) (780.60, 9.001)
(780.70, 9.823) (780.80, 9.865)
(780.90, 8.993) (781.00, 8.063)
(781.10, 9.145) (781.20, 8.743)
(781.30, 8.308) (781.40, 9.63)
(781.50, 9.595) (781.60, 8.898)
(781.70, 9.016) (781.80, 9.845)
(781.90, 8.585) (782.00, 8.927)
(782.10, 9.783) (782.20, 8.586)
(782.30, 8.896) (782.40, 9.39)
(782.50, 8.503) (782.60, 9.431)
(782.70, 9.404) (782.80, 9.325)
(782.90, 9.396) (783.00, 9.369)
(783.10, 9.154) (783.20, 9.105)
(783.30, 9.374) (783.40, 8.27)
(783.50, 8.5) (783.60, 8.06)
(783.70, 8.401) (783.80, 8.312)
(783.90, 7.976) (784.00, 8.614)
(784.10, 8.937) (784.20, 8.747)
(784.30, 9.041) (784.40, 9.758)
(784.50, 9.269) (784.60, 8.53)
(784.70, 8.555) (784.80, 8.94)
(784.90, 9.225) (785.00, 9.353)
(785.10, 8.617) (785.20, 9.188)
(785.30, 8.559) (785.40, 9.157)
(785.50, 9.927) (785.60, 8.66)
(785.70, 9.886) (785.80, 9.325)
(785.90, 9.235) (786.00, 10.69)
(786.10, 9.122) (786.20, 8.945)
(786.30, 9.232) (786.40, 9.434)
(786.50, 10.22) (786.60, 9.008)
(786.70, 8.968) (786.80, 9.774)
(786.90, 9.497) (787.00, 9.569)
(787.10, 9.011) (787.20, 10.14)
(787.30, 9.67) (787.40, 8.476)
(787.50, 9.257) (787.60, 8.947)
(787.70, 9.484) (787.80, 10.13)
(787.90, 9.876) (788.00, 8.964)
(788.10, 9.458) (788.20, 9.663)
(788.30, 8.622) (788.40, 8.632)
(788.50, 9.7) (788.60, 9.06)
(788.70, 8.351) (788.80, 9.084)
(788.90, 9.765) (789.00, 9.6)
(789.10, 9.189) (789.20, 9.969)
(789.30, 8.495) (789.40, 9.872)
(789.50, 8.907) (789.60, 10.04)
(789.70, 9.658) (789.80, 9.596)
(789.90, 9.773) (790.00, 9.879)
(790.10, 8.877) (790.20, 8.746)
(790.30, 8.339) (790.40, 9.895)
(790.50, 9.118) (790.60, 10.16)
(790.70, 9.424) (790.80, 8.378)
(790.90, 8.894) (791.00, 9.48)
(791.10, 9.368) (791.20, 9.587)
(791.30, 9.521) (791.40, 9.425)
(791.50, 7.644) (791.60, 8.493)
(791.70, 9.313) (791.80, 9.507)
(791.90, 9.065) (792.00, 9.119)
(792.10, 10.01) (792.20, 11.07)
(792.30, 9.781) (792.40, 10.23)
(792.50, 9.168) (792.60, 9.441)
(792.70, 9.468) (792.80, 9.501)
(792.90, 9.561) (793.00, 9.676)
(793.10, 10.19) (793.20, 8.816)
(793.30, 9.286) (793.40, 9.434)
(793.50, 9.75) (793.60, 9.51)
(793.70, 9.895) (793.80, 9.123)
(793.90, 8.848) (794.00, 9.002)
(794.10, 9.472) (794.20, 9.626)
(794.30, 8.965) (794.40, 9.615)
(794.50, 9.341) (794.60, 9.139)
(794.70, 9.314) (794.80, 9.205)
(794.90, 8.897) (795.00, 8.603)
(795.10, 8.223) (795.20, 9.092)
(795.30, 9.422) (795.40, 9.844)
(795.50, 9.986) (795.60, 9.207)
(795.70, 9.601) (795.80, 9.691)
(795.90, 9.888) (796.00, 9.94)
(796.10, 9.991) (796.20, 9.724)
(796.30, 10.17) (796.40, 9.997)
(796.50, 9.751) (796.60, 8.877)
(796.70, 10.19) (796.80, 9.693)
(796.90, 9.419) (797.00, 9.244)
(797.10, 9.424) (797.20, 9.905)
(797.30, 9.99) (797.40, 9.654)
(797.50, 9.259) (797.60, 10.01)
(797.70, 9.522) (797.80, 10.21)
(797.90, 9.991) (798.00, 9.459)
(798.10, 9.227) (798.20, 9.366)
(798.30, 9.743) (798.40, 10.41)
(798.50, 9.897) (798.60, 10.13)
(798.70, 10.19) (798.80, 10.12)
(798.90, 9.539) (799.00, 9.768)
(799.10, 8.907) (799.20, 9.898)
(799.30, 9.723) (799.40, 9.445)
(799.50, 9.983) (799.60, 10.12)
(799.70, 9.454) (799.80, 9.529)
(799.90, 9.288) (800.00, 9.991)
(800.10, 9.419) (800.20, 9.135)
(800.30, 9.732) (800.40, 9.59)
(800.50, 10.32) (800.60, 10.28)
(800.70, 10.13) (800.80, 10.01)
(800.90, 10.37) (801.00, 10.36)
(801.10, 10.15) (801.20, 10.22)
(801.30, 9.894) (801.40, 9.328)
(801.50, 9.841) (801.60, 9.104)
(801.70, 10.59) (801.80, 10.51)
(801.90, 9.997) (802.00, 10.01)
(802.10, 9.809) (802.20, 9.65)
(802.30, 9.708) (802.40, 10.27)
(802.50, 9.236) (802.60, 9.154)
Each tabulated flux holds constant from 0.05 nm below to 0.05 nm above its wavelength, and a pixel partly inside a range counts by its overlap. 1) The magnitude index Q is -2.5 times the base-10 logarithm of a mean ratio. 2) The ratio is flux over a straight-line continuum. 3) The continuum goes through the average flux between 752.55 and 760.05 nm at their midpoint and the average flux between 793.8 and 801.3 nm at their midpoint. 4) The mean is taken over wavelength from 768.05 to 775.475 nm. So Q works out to 0.13 mag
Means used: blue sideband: 10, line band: 8.79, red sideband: 9.64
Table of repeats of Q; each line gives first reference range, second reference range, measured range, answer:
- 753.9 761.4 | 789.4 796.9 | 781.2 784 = 0.072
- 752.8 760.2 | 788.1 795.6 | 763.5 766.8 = 0.088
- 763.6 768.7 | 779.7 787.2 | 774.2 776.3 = 0.006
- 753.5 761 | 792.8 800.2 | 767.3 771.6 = 0.151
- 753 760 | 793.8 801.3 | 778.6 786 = 0.087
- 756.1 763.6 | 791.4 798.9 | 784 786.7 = 0.047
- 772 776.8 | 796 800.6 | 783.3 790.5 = 0.020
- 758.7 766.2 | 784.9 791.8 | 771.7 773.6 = 0.061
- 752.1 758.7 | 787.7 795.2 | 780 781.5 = 0.067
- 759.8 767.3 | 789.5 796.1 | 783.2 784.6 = 0.074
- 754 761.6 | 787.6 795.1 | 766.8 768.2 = 0.191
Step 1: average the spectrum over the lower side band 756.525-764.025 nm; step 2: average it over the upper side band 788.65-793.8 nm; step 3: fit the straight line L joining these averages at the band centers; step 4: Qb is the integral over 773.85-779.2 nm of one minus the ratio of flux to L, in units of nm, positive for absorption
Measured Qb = 0.316 nm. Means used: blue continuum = 9.71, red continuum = 9.4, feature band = 8.98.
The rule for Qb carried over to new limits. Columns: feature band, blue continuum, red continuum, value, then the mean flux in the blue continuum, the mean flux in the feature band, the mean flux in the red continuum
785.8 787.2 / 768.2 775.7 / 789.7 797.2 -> -0.037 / 8.78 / 9.46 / 9.42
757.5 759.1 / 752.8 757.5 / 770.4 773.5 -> -0.083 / 10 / 10.3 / 8.85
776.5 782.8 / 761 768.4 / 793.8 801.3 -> 0.202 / 9.11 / 9.05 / 9.64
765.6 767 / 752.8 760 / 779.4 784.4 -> 0.187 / 10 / 8.34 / 8.99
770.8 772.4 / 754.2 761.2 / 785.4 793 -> 0.138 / 9.89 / 8.83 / 9.38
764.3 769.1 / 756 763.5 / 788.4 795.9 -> 0.496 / 9.8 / 8.71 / 9.35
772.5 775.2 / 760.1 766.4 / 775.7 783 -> 0.025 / 9.42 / 9.08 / 9.03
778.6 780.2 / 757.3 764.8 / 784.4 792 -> 0.056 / 9.65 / 9.07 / 9.27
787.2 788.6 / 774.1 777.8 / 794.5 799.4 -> -0.001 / 8.92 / 9.32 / 9.61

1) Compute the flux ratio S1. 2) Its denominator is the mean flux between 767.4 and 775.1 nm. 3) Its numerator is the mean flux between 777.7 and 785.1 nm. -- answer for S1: 1.0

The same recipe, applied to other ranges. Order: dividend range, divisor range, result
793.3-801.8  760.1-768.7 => 1.07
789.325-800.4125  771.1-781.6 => 1.06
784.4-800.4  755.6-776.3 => 1.03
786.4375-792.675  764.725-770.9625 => 1.09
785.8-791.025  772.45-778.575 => 1.04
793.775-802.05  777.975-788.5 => 1.06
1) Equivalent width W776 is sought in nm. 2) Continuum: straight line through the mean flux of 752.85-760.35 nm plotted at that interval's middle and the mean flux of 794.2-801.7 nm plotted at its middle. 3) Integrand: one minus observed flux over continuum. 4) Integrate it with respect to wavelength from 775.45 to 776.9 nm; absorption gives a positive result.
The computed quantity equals 0.15 nm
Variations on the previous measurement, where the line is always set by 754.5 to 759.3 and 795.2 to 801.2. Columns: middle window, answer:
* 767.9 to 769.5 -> 0.22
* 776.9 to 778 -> 0.11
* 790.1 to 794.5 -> 0.20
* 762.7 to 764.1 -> 0.10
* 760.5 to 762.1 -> 0.13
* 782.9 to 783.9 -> 0.12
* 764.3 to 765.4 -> 0.06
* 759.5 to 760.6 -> 0.10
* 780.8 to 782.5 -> 0.15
